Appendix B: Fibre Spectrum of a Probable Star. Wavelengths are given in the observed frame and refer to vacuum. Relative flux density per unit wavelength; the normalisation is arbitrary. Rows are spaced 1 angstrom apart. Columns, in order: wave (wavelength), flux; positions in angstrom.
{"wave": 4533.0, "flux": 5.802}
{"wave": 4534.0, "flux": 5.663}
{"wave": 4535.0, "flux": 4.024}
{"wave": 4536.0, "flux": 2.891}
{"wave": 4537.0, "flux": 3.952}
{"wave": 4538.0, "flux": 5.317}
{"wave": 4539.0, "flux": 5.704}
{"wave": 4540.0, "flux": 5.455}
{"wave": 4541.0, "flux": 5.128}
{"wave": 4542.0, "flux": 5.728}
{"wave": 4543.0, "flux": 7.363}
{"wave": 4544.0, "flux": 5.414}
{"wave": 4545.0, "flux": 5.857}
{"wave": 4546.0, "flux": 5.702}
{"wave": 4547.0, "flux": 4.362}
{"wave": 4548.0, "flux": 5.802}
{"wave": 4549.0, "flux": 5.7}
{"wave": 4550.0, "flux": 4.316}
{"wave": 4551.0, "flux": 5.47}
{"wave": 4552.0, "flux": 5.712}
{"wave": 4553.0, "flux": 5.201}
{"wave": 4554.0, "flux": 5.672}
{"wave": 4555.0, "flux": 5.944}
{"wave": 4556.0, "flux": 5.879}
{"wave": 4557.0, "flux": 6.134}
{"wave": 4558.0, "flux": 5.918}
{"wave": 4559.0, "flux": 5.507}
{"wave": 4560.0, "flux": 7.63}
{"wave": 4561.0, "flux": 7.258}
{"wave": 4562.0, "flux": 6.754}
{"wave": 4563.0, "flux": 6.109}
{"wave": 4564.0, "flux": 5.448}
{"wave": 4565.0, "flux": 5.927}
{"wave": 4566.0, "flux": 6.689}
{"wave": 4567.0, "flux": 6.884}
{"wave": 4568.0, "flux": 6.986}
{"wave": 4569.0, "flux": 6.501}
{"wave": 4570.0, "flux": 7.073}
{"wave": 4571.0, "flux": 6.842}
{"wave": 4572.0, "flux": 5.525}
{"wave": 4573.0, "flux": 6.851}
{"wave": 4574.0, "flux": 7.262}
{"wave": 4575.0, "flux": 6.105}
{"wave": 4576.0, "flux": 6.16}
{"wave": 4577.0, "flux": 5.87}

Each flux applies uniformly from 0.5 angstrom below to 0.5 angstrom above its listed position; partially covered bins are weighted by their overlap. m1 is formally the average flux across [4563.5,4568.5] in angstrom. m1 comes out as 6.39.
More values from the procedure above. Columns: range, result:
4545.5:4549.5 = 5.39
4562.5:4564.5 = 5.78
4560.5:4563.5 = 6.71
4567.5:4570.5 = 6.85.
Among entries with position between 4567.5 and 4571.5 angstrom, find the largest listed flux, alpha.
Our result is 7.073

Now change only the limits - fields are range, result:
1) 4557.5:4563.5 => 7.63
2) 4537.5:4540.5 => 5.704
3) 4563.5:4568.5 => 6.986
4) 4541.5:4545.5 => 7.363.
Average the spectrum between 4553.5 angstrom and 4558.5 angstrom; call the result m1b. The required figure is 5.91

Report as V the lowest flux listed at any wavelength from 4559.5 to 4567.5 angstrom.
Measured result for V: 5.448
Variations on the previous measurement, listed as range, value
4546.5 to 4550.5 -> 4.316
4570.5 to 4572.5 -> 5.525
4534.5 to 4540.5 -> 2.891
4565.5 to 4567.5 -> 6.689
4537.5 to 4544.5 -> 5.128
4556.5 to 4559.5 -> 5.507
